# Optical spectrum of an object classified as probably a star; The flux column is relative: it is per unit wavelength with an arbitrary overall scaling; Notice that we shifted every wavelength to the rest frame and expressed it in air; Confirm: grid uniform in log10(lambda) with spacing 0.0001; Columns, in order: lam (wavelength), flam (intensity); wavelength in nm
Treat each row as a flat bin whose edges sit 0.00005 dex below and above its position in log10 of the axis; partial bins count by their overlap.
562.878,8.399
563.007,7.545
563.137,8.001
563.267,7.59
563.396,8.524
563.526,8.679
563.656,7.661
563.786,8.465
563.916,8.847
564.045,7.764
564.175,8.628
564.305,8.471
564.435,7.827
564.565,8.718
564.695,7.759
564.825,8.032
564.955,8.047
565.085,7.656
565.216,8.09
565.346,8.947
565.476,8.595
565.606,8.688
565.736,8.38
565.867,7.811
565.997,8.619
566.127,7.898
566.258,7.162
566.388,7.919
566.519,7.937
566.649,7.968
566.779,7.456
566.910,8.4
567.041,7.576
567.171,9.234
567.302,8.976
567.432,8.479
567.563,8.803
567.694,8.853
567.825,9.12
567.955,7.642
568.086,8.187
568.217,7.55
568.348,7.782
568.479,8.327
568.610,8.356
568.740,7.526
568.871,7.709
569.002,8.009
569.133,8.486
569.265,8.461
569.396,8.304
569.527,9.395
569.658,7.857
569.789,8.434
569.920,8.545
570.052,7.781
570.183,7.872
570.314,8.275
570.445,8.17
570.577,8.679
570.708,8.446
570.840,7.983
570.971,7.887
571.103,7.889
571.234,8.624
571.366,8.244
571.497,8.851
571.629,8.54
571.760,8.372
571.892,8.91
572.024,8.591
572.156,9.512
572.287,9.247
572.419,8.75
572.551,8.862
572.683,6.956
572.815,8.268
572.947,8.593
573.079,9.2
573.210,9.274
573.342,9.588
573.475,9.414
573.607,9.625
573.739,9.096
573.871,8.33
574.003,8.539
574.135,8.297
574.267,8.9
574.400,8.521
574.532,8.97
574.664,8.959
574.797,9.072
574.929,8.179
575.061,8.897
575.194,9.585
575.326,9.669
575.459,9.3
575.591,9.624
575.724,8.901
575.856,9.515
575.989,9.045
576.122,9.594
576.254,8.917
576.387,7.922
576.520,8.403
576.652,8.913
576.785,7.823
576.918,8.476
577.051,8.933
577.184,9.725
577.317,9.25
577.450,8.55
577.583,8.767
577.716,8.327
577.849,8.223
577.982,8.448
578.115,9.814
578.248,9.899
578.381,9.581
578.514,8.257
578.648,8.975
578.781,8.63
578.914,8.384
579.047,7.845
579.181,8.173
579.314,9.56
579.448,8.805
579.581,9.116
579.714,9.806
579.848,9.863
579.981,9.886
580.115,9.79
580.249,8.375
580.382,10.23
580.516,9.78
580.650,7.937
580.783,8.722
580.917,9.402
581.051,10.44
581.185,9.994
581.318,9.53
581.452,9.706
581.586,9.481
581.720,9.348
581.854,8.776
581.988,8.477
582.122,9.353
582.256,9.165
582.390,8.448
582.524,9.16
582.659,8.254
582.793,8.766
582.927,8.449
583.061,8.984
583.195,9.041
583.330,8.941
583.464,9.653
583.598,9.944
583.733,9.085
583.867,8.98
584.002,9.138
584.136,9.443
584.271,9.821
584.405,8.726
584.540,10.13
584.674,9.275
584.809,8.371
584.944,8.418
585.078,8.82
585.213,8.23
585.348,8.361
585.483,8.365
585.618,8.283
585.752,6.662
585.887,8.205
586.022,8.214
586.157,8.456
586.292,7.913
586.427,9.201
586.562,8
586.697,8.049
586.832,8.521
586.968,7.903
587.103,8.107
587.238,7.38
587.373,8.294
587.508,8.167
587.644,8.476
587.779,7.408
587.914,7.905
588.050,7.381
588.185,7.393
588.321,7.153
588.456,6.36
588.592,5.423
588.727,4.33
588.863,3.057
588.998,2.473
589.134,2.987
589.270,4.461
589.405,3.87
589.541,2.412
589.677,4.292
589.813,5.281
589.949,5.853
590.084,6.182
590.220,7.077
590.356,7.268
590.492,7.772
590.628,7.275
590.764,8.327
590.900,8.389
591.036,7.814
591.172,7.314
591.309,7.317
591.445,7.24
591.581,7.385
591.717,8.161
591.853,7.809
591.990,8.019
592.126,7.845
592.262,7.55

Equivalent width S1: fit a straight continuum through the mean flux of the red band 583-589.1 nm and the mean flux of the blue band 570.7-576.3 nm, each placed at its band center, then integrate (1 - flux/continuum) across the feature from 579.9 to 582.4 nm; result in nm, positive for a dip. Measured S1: -0.31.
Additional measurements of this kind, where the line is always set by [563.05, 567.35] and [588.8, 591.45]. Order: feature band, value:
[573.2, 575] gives -0.38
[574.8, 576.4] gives -0.43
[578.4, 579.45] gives -0.26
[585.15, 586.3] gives -0.34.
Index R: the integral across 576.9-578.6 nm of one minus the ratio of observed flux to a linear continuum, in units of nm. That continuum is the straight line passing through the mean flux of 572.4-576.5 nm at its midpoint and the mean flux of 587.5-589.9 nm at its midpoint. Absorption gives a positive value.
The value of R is -0.18 nm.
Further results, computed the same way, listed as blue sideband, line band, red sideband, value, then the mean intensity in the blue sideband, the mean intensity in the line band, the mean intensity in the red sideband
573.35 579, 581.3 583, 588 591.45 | -0.309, 8.91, 8.98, 5.92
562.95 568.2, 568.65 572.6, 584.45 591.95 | -0.211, 8.22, 8.41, 7.15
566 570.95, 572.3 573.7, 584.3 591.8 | -0.159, 8.21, 8.87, 7.18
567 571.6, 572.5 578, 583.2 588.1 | -0.308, 8.3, 8.85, 8.51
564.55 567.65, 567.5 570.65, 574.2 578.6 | 0.061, 8.21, 8.26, 8.94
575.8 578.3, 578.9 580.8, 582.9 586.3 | -0.061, 8.86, 9.11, 8.78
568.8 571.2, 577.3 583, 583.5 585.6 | -0.192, 8.23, 9.06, 9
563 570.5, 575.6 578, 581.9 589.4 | -0.218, 8.21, 8.79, 7.93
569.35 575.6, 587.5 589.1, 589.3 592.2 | 0.203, 8.68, 6.15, 6.78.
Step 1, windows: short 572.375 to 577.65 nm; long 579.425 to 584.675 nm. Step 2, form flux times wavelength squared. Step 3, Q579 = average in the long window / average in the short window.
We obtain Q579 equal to 1.1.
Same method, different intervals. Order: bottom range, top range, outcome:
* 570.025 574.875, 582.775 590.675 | 0.91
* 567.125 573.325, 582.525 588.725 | 1.04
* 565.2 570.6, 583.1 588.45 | 1.09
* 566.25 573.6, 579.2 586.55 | 1.12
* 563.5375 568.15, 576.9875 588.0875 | 1.13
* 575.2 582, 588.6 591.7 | 0.67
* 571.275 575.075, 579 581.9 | 1.09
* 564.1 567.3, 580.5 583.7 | 1.18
